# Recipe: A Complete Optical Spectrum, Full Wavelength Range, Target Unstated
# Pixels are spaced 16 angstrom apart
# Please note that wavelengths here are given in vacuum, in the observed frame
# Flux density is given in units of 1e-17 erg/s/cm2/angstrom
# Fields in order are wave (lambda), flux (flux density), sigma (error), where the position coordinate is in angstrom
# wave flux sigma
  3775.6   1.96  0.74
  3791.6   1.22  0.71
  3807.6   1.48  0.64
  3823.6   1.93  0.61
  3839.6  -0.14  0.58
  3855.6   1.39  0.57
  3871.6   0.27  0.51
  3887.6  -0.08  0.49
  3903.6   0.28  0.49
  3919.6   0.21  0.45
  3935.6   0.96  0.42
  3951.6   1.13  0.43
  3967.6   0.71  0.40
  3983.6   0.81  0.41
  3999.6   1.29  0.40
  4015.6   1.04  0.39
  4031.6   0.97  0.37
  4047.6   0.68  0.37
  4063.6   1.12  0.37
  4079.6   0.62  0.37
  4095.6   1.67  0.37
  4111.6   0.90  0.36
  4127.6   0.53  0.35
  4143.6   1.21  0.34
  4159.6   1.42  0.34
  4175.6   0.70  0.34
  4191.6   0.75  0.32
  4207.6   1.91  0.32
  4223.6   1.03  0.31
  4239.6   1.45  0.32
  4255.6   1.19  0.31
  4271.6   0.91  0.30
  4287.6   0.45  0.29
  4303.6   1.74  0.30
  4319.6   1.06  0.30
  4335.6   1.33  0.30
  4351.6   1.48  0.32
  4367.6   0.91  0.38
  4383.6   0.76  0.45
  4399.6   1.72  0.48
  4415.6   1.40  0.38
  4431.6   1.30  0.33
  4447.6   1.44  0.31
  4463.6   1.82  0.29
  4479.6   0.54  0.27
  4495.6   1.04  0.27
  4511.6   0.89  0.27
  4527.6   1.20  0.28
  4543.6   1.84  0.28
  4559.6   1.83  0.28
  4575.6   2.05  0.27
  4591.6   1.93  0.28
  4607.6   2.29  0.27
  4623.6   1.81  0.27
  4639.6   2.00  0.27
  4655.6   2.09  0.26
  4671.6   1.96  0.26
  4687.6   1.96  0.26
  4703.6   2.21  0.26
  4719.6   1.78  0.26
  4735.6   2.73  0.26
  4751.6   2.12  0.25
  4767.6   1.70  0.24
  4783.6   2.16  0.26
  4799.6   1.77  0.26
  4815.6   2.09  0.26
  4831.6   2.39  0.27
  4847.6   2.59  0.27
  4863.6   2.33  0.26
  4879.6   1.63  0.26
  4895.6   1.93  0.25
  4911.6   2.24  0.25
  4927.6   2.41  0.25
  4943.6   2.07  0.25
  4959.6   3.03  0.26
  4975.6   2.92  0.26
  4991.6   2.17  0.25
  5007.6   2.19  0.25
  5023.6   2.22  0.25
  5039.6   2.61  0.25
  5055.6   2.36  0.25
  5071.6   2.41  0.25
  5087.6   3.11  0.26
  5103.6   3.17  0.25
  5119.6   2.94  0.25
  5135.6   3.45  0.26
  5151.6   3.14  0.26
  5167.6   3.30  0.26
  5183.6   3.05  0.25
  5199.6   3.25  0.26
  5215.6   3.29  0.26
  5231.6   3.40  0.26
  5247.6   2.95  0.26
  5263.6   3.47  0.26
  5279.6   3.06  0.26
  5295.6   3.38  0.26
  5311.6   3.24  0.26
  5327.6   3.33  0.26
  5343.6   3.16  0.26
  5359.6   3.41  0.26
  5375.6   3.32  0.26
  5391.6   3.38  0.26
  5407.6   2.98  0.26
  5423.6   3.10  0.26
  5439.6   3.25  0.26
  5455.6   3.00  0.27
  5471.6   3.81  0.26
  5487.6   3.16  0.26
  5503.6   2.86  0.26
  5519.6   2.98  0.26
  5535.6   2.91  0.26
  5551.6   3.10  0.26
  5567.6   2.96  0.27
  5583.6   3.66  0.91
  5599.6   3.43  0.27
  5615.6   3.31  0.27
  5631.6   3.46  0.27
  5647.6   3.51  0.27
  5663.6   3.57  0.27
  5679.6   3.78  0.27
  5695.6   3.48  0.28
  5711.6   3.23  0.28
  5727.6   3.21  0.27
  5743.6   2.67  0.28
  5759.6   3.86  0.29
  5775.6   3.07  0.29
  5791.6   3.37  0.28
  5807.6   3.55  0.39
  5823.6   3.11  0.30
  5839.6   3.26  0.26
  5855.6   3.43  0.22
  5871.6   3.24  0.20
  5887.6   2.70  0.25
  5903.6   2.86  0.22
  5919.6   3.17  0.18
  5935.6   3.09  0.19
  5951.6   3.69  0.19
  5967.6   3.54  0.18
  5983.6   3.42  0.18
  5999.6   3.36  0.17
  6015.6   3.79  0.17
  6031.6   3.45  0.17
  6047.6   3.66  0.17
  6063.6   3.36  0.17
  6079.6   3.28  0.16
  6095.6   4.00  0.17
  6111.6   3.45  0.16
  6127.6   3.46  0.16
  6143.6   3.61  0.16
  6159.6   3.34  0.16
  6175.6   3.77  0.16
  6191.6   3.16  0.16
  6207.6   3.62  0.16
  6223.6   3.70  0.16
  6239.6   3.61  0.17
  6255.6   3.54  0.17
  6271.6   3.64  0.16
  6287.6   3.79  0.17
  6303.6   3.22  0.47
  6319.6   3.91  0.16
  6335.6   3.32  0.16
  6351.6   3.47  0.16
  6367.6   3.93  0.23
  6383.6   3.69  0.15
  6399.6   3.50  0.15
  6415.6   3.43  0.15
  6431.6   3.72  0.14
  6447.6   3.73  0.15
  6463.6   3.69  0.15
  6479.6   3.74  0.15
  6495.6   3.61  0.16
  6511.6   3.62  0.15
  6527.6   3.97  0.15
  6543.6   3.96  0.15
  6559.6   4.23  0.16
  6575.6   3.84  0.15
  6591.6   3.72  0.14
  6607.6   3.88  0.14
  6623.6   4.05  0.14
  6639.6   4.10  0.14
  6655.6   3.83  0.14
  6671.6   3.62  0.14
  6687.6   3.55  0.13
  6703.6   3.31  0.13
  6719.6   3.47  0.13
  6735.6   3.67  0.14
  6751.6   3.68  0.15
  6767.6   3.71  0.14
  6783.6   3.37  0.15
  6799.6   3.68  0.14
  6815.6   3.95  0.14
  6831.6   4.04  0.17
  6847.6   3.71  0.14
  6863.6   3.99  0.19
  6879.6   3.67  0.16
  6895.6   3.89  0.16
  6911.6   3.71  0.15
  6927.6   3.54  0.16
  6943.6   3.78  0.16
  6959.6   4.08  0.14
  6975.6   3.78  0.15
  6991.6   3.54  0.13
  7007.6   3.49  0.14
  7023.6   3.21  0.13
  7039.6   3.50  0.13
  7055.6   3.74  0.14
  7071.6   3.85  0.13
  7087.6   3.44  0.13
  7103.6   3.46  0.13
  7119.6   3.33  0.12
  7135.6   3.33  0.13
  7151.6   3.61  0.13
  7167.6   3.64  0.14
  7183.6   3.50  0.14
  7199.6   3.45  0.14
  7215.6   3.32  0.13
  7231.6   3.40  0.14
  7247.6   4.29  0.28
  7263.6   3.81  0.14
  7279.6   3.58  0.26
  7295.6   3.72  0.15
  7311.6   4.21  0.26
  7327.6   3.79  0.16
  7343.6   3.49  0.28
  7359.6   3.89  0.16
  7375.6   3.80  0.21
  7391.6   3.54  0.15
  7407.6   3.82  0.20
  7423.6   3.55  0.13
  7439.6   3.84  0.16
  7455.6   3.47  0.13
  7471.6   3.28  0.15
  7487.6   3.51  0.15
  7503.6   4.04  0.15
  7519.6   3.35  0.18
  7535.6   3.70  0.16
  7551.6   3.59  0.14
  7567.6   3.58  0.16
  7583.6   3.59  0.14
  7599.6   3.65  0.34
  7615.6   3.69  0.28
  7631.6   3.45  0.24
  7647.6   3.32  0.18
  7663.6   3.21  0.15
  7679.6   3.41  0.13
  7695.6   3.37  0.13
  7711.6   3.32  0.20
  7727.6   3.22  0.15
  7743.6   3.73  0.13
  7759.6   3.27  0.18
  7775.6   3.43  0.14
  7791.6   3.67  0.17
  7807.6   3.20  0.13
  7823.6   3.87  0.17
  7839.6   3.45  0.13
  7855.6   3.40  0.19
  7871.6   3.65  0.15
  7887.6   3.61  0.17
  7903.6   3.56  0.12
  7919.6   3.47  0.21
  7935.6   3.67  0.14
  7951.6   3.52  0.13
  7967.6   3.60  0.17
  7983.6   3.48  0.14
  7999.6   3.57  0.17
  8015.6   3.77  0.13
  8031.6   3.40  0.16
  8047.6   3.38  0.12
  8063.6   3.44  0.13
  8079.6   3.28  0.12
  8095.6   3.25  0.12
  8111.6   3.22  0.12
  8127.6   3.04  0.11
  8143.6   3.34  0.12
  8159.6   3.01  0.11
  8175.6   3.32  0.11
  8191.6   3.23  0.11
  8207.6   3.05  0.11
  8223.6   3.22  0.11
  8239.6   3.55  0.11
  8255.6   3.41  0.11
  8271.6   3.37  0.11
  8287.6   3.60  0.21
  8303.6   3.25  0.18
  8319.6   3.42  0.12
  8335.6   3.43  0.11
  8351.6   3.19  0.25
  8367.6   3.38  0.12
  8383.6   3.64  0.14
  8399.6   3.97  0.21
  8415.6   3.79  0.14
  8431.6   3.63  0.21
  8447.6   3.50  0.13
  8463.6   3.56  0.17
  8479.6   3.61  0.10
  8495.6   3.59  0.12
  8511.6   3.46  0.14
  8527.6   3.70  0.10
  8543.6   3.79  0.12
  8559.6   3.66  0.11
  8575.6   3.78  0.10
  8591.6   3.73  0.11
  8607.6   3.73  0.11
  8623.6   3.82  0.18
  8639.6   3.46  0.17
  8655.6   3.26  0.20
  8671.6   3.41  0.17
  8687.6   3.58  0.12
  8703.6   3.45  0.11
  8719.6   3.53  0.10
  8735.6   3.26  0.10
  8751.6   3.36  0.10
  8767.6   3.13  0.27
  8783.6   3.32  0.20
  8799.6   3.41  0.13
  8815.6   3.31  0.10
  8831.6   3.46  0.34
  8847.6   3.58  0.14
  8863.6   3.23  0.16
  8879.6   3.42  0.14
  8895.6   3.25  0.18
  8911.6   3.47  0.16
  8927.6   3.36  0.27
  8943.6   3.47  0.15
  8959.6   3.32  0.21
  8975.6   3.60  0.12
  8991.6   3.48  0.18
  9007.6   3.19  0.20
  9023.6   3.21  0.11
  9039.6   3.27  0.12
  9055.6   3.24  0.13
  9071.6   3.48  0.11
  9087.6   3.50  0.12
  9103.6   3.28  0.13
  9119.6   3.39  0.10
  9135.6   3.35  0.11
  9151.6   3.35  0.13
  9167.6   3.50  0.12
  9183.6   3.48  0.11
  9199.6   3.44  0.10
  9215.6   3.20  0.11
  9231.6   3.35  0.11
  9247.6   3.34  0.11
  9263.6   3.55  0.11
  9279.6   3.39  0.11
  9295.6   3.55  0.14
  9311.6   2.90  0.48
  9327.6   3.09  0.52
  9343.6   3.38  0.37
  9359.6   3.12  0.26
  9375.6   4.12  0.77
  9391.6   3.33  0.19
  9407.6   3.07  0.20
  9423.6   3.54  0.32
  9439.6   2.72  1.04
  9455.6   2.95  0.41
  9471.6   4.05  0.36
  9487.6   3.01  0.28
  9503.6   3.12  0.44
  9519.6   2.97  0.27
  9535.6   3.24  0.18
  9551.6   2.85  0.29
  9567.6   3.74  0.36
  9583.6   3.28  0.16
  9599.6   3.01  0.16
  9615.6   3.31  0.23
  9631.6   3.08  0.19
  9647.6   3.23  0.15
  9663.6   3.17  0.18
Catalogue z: 0.138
